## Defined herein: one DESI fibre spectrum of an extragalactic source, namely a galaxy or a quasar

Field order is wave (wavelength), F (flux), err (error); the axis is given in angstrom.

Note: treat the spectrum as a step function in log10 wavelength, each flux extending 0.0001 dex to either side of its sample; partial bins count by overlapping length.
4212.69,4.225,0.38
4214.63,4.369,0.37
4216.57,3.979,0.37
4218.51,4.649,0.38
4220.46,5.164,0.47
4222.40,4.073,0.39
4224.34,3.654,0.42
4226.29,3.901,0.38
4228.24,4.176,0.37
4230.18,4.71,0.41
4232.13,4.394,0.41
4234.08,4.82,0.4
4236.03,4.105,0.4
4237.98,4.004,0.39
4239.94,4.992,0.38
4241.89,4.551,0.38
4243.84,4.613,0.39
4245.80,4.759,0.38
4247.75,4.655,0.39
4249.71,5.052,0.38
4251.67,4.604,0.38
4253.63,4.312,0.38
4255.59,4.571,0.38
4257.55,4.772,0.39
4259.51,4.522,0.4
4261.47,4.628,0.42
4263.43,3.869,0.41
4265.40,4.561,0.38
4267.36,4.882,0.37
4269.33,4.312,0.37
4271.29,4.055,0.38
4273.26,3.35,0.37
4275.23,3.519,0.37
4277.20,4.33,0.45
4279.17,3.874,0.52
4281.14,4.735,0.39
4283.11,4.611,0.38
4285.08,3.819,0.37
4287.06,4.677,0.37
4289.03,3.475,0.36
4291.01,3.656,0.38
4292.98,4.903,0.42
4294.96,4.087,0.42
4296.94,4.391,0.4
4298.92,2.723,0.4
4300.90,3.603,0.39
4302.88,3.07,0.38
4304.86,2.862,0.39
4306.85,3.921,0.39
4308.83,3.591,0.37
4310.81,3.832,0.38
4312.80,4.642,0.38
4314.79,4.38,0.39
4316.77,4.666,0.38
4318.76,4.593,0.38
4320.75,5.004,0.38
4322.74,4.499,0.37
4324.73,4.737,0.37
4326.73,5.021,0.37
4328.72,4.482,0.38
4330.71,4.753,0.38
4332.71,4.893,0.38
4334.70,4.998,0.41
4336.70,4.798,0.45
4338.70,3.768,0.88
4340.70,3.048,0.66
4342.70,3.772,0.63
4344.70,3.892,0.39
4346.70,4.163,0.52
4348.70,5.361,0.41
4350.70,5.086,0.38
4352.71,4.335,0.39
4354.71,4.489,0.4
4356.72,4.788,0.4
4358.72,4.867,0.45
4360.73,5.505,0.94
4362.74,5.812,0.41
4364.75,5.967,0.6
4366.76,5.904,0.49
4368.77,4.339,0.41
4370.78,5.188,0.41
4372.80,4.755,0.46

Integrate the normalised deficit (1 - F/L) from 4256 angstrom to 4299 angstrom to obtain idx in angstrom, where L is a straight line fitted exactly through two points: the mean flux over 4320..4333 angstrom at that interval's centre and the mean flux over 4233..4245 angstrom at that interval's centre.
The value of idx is 3.9 angstrom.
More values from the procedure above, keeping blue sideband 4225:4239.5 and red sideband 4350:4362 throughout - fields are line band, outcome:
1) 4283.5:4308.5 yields 4.41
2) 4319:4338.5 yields -0.04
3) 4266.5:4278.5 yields 1.14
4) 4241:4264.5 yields -0.93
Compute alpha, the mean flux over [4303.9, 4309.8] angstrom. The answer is 3.46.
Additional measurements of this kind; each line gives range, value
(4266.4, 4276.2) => 4.02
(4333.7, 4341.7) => 4.15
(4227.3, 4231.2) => 4.45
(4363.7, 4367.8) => 5.92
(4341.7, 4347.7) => 3.94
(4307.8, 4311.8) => 3.72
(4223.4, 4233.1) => 4.17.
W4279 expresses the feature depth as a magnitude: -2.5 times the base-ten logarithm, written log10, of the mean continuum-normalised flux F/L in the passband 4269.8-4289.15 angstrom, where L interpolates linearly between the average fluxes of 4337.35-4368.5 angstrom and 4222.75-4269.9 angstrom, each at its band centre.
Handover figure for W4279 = 0.12 mag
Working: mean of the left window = 4.47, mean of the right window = 4.71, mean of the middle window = 4.08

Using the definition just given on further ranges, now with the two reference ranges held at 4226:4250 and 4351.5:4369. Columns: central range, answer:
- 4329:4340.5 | 0.11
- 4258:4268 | 0.04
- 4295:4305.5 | 0.38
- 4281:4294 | 0.13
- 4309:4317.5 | 0.14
